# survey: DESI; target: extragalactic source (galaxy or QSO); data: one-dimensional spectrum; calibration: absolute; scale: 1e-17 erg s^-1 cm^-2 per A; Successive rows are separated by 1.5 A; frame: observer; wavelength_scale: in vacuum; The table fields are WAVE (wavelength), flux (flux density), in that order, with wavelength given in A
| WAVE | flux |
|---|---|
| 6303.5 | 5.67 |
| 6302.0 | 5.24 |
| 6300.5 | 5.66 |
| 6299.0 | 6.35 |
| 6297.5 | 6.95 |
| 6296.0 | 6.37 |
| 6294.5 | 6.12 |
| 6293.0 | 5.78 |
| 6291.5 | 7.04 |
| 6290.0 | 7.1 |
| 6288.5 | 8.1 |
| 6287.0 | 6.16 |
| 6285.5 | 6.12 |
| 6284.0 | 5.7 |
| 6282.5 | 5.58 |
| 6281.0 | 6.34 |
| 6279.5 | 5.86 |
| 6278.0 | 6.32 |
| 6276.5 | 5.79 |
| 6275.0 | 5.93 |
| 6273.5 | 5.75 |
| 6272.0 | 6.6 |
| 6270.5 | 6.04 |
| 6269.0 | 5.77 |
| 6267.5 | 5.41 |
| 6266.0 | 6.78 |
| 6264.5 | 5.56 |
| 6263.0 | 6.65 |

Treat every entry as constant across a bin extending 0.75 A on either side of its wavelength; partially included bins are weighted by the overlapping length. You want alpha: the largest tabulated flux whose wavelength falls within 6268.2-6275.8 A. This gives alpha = 6.6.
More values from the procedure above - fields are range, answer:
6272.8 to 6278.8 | 6.32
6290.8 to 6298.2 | 7.04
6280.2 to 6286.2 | 6.34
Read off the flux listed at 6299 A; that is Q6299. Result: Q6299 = 6.35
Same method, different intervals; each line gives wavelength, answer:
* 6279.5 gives 5.86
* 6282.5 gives 5.58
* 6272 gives 6.6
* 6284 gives 5.7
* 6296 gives 6.37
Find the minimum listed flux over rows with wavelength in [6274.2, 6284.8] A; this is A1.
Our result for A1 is 5.58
